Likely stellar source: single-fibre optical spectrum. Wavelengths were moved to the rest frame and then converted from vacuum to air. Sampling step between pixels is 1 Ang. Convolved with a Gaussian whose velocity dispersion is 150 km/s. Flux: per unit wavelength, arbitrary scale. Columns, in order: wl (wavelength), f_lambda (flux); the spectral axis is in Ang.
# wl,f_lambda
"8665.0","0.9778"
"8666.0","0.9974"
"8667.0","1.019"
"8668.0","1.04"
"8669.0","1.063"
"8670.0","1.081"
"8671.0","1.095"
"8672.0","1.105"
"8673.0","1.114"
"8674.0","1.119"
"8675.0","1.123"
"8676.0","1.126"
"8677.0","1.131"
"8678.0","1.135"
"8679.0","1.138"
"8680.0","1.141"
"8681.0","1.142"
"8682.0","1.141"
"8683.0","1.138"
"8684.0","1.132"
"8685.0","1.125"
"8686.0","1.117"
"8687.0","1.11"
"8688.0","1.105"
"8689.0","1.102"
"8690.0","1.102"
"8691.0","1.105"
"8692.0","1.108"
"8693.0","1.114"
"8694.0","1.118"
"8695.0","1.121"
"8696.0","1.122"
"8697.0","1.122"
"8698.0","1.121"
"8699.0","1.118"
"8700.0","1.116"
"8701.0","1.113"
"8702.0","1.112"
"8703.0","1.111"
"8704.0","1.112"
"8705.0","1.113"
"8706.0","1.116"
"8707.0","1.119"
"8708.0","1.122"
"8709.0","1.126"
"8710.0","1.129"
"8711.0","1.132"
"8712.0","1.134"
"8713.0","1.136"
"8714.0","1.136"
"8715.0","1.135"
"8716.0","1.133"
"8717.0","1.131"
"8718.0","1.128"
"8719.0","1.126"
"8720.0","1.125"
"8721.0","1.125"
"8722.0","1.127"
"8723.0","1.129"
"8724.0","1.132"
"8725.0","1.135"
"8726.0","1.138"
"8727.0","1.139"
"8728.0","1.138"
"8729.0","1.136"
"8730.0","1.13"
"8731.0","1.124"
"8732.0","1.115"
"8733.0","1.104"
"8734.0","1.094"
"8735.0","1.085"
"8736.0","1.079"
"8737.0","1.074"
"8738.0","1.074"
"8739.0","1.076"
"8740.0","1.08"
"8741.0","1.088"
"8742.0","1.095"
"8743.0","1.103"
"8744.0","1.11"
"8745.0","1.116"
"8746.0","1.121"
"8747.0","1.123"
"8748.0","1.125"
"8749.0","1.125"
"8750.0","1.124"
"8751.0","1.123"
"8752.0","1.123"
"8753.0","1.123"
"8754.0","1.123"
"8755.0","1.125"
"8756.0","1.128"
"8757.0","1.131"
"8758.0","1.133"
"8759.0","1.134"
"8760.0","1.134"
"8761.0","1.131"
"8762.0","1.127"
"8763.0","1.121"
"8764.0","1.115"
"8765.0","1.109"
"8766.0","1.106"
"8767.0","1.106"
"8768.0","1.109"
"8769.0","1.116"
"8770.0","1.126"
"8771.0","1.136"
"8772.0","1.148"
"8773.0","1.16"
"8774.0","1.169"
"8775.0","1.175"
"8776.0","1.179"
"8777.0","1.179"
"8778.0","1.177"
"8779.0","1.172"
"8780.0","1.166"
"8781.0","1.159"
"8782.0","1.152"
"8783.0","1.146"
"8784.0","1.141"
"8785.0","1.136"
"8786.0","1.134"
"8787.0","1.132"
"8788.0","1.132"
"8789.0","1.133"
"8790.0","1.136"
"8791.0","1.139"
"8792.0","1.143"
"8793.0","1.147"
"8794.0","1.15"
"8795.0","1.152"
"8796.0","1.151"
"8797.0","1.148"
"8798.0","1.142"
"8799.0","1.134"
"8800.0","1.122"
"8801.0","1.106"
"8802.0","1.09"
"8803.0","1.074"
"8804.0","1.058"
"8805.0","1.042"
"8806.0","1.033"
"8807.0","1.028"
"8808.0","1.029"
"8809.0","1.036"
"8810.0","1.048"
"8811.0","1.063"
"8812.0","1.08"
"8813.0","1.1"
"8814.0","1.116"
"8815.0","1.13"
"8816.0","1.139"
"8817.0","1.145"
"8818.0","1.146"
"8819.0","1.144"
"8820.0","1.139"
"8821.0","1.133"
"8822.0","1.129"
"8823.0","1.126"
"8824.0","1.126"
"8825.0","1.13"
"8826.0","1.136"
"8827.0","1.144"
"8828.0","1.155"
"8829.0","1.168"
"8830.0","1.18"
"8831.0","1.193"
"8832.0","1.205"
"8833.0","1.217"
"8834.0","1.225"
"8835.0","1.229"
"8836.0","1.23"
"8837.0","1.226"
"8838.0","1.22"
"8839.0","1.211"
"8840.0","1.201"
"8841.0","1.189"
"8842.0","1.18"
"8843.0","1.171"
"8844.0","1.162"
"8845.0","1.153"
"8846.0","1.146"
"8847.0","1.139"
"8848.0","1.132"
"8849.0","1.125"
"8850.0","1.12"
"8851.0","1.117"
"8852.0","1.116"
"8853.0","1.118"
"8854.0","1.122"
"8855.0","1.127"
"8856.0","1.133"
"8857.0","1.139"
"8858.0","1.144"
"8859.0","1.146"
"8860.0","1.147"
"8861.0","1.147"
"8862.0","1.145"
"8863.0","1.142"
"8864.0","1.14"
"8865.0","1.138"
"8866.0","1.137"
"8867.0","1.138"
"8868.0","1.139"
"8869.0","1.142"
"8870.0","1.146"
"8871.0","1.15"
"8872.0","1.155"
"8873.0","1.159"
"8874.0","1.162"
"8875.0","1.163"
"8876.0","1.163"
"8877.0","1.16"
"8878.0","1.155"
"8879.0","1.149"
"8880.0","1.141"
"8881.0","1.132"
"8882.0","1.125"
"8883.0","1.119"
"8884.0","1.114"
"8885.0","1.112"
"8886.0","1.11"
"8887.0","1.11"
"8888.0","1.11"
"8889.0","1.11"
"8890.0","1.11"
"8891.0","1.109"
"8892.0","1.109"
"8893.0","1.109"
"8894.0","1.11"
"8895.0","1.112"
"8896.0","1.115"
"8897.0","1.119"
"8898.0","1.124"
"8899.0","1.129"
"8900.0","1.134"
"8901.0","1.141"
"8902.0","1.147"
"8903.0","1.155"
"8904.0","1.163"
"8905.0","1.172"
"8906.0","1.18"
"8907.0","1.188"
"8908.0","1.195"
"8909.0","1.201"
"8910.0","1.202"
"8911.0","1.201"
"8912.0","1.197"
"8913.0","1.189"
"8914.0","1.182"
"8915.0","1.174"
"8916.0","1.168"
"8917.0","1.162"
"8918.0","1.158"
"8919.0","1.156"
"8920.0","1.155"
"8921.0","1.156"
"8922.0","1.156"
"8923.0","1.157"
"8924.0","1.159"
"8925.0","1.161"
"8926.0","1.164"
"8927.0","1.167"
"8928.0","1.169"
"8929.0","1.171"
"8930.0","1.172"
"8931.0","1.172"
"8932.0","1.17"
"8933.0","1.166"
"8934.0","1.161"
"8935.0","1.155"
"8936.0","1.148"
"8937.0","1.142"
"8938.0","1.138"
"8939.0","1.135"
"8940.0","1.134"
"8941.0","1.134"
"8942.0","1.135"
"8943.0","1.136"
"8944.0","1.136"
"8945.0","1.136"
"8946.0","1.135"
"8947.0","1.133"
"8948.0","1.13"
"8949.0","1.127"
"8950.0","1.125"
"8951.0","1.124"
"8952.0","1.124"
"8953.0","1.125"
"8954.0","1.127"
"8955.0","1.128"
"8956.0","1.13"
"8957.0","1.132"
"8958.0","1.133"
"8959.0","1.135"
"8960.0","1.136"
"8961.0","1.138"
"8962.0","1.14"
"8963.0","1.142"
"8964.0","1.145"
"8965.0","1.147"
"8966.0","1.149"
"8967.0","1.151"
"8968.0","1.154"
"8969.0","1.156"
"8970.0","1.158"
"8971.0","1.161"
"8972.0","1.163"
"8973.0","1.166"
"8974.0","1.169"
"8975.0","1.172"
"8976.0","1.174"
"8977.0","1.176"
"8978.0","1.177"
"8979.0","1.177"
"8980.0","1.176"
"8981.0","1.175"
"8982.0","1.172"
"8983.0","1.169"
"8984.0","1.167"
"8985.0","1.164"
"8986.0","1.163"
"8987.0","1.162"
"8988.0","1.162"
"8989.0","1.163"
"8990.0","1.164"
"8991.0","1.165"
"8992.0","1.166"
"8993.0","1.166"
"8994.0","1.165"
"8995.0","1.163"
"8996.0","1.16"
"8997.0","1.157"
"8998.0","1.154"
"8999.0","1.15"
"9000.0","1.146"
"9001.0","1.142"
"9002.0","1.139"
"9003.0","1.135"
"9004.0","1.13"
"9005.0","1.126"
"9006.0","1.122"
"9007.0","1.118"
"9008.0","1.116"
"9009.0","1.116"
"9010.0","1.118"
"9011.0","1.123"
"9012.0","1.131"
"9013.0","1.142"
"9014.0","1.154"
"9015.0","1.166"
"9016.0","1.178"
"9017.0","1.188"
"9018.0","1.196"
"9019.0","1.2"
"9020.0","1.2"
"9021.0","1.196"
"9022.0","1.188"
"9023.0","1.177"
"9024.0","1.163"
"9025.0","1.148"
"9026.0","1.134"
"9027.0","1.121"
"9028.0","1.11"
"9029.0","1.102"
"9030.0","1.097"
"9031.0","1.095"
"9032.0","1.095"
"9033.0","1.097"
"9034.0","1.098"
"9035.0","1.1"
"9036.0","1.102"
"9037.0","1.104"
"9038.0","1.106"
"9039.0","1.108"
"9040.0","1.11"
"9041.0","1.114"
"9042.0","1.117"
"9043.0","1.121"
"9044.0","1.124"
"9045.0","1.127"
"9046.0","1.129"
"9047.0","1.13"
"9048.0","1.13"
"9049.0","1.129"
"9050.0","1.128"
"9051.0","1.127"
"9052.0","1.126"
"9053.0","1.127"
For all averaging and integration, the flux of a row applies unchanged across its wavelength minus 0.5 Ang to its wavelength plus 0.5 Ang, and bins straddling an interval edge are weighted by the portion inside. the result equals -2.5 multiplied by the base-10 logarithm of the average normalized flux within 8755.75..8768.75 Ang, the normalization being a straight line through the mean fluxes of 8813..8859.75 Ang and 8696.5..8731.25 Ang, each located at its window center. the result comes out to 0.016 mag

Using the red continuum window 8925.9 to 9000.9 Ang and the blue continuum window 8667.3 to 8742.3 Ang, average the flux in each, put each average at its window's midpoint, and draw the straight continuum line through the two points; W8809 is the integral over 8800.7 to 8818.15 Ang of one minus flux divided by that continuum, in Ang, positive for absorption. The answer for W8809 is 0.8 Ang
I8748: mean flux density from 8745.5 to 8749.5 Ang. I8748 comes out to 1.12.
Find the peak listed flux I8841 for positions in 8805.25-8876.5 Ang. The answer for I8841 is 1.23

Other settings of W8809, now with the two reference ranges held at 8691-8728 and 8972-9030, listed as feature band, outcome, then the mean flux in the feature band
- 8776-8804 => -0.17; 1.14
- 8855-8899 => 0.35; 1.13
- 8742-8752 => 0.09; 1.12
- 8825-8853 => -0.83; 1.17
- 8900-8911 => -0.27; 1.17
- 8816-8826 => 0.01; 1.14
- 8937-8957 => 0.32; 1.13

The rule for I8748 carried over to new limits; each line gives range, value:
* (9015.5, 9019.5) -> 1.19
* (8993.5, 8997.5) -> 1.16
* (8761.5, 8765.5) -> 1.12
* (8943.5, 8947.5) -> 1.14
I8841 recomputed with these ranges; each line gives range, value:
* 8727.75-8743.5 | 1.138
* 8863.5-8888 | 1.163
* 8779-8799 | 1.172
